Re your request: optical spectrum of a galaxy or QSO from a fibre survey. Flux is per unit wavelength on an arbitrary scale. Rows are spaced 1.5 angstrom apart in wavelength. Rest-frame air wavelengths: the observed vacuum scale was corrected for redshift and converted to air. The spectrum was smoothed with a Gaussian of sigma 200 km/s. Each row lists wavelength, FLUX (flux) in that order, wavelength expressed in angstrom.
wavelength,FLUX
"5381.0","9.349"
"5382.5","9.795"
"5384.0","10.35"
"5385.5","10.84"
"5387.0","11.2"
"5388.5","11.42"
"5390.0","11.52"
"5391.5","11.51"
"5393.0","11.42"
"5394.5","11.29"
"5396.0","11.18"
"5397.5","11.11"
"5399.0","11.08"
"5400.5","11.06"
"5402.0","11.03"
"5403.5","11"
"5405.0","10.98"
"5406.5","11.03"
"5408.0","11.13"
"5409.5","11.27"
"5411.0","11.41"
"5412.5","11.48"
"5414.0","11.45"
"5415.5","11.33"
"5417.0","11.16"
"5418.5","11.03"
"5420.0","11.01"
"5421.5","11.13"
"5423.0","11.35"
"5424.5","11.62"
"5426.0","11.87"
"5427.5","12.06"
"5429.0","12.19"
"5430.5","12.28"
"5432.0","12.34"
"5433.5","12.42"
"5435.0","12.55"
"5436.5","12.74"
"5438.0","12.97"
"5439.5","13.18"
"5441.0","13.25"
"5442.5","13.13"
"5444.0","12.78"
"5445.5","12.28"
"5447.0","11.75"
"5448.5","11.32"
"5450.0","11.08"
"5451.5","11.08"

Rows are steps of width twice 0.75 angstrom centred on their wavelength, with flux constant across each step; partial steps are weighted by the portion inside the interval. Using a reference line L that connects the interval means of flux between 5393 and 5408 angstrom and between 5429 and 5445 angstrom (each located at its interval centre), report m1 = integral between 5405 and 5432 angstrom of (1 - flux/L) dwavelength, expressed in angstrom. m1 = 1.0 angstrom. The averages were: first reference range 11.1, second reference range 12.7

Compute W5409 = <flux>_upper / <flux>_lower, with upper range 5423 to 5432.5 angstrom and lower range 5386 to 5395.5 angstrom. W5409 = 1.05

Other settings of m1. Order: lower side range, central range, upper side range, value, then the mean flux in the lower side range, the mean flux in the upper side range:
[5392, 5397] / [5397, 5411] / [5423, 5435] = 0.5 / 11.3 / 12.1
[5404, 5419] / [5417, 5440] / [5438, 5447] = 0.2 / 11.2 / 12.8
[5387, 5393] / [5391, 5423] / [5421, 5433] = 1.2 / 11.4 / 11.9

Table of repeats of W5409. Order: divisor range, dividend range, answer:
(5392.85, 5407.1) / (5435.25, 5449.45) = 1.13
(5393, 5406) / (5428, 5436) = 1.11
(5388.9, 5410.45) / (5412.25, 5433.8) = 1.04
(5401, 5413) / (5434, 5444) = 1.16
